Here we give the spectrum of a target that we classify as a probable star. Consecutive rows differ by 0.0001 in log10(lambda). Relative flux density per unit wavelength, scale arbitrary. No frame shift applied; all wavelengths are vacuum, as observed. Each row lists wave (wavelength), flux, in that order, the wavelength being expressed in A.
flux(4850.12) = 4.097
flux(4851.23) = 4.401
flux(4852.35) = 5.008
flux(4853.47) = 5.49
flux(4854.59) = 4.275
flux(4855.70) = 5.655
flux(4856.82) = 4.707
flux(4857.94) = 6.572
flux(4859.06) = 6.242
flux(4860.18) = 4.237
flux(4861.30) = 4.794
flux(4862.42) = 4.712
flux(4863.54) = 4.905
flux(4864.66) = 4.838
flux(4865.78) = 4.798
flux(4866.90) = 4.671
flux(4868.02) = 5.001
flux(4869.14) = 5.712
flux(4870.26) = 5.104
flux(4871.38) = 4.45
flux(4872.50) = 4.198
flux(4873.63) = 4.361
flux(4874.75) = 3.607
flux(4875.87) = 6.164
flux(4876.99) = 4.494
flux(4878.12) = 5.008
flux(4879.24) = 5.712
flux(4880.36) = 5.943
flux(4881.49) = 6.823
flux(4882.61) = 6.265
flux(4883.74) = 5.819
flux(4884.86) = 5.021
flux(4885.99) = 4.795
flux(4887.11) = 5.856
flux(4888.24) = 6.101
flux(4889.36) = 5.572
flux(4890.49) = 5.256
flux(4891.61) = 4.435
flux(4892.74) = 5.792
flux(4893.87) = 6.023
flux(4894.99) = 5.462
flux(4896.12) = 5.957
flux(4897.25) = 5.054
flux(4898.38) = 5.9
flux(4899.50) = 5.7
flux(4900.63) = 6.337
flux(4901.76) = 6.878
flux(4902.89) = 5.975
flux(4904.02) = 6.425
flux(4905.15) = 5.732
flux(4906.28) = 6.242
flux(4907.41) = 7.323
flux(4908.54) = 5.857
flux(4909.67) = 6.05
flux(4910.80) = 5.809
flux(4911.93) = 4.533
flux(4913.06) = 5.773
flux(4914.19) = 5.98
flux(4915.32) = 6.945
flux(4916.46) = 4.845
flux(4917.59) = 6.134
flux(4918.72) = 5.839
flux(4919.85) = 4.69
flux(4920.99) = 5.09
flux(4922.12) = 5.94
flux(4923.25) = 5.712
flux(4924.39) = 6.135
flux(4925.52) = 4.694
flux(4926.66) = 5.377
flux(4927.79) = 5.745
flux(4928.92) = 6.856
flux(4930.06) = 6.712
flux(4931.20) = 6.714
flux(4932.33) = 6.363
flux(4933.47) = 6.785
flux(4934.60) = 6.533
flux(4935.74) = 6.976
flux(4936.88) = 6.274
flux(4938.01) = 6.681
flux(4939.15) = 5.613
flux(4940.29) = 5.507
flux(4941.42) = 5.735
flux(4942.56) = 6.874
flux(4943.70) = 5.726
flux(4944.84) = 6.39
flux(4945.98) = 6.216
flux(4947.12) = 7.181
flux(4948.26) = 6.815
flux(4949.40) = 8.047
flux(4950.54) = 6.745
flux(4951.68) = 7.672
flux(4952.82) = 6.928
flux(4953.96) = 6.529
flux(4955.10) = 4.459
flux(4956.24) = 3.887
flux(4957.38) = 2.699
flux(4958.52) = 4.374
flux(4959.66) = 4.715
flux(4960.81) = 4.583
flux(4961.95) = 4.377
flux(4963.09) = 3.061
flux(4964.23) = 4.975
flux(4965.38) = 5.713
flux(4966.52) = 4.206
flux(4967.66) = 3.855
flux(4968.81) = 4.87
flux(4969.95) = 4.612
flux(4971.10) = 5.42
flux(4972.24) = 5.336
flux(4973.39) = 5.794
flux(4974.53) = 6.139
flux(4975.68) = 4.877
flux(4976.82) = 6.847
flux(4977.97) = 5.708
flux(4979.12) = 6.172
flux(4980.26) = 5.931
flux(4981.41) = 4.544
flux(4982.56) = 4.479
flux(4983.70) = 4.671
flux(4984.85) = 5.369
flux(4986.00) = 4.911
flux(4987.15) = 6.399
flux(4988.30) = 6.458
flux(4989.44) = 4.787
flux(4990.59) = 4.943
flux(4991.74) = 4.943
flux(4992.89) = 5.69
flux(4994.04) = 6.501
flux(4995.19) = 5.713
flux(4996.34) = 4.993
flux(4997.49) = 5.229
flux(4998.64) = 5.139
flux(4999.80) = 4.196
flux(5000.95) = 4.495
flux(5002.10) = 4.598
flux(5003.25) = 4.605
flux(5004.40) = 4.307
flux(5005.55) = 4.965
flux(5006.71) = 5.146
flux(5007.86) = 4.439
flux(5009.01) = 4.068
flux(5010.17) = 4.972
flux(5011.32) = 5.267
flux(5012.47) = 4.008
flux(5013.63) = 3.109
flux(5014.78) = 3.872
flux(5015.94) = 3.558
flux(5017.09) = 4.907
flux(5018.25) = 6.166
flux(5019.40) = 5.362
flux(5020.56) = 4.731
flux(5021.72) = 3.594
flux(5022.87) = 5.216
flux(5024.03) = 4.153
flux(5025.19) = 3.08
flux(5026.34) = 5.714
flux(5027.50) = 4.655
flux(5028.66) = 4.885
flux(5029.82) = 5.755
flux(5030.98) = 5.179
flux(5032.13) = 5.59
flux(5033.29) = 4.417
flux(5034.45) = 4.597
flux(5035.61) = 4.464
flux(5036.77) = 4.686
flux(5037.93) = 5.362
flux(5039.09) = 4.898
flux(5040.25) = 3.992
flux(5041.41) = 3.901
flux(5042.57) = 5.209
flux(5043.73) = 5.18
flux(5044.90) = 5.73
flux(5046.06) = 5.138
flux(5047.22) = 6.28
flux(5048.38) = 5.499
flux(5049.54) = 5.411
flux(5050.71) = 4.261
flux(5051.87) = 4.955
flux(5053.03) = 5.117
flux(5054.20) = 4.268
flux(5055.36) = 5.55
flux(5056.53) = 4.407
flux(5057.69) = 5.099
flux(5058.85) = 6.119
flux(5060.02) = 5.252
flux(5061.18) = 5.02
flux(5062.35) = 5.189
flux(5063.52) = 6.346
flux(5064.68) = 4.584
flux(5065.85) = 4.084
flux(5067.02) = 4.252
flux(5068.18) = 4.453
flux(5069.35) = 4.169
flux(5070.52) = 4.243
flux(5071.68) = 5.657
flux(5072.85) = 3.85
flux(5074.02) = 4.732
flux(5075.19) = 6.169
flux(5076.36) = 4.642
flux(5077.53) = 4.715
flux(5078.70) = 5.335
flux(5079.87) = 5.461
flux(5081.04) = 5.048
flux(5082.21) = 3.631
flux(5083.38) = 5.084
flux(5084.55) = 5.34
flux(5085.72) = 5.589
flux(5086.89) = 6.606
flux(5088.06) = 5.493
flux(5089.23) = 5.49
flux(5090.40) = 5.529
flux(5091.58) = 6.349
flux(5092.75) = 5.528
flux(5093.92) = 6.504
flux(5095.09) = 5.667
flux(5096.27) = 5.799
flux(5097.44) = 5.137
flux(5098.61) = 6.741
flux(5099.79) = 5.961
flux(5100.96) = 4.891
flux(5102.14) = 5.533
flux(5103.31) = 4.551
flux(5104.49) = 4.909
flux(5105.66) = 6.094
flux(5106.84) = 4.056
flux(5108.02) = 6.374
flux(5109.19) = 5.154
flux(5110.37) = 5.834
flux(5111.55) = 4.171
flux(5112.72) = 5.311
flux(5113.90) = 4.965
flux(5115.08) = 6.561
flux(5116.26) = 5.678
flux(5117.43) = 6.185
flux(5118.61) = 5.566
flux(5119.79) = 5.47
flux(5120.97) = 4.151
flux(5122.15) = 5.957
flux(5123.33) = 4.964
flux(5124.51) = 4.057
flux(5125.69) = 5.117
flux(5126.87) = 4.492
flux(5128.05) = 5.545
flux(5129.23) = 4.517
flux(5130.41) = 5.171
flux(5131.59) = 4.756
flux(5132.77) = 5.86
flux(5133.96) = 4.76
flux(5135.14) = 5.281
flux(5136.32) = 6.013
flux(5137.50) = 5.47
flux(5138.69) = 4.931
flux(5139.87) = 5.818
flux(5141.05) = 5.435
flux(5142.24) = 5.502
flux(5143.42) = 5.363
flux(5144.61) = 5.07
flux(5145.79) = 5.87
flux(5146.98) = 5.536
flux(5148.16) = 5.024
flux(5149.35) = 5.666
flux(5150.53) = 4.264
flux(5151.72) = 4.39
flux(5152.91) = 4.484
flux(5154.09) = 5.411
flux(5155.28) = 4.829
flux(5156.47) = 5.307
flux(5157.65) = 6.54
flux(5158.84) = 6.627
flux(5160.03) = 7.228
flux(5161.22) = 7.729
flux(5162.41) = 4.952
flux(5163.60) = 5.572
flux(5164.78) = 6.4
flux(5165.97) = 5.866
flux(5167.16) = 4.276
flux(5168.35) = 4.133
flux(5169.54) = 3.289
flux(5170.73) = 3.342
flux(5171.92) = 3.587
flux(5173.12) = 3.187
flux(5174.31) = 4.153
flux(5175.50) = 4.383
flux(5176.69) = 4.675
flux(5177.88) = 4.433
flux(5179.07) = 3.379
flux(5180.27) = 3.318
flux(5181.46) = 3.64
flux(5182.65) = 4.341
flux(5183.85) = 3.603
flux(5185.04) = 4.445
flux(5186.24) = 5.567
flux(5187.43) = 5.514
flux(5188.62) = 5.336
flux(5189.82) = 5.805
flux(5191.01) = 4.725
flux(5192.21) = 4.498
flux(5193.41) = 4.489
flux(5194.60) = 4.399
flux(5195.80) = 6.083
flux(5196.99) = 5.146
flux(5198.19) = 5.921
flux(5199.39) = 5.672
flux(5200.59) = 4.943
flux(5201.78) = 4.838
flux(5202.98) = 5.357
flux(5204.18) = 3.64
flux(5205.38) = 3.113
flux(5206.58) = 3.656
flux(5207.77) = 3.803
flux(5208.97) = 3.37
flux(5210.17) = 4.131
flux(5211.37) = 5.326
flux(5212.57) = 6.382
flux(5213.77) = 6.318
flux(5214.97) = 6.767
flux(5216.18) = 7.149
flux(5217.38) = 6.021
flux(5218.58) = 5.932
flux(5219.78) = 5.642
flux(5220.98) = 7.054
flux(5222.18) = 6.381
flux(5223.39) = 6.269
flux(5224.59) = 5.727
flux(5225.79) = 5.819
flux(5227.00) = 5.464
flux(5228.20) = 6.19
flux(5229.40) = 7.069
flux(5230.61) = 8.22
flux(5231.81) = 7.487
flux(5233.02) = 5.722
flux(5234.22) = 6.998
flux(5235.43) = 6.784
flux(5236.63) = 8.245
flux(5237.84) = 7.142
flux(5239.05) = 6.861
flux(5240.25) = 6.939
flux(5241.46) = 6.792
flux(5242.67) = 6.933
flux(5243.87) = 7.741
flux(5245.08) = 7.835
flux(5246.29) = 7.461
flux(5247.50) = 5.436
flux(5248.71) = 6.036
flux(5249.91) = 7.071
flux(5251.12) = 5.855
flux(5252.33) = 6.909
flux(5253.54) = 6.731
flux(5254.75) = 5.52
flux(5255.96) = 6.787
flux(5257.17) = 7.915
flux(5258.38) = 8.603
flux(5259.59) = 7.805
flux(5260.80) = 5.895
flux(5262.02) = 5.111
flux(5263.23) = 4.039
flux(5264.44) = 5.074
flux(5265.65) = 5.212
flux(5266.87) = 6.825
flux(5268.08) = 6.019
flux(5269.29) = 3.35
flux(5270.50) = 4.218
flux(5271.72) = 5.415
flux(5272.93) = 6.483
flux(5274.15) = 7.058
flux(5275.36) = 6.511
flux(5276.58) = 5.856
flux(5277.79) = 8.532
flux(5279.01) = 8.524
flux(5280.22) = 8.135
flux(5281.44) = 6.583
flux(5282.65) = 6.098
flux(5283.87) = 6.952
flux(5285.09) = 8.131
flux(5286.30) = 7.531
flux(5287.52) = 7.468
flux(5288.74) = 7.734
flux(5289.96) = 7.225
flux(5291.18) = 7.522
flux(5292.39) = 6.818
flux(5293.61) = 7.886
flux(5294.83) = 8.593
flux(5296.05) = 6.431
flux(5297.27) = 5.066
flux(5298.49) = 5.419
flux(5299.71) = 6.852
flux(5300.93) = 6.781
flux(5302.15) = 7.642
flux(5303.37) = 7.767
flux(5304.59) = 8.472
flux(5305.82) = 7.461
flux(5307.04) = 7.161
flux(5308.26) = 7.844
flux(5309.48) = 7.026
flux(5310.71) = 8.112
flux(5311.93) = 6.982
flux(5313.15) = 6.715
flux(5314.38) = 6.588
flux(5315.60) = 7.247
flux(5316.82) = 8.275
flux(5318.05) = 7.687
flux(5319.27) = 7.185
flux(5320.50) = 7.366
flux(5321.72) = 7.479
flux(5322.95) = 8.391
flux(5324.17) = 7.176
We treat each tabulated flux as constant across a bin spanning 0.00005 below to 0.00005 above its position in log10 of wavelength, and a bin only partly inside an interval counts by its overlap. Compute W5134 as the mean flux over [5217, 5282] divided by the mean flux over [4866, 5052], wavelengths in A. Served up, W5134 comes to 1.22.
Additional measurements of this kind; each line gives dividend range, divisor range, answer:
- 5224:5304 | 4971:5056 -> 1.34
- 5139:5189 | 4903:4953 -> 0.80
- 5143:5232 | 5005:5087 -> 1.06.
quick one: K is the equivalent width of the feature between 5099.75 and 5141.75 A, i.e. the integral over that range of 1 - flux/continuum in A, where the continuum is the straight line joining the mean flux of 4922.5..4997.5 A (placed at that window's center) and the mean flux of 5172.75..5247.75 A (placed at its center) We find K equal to 2.5 A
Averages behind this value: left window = 5.64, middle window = 5.26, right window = 5.56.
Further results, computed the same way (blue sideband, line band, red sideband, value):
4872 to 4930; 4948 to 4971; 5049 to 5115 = 1.58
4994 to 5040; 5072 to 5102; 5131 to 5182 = -3.30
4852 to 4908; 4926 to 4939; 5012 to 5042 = -3.24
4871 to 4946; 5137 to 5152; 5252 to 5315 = 2.68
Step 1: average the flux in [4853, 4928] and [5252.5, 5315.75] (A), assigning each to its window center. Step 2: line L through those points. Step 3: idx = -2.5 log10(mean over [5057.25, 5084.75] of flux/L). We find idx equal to 0.23 mag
